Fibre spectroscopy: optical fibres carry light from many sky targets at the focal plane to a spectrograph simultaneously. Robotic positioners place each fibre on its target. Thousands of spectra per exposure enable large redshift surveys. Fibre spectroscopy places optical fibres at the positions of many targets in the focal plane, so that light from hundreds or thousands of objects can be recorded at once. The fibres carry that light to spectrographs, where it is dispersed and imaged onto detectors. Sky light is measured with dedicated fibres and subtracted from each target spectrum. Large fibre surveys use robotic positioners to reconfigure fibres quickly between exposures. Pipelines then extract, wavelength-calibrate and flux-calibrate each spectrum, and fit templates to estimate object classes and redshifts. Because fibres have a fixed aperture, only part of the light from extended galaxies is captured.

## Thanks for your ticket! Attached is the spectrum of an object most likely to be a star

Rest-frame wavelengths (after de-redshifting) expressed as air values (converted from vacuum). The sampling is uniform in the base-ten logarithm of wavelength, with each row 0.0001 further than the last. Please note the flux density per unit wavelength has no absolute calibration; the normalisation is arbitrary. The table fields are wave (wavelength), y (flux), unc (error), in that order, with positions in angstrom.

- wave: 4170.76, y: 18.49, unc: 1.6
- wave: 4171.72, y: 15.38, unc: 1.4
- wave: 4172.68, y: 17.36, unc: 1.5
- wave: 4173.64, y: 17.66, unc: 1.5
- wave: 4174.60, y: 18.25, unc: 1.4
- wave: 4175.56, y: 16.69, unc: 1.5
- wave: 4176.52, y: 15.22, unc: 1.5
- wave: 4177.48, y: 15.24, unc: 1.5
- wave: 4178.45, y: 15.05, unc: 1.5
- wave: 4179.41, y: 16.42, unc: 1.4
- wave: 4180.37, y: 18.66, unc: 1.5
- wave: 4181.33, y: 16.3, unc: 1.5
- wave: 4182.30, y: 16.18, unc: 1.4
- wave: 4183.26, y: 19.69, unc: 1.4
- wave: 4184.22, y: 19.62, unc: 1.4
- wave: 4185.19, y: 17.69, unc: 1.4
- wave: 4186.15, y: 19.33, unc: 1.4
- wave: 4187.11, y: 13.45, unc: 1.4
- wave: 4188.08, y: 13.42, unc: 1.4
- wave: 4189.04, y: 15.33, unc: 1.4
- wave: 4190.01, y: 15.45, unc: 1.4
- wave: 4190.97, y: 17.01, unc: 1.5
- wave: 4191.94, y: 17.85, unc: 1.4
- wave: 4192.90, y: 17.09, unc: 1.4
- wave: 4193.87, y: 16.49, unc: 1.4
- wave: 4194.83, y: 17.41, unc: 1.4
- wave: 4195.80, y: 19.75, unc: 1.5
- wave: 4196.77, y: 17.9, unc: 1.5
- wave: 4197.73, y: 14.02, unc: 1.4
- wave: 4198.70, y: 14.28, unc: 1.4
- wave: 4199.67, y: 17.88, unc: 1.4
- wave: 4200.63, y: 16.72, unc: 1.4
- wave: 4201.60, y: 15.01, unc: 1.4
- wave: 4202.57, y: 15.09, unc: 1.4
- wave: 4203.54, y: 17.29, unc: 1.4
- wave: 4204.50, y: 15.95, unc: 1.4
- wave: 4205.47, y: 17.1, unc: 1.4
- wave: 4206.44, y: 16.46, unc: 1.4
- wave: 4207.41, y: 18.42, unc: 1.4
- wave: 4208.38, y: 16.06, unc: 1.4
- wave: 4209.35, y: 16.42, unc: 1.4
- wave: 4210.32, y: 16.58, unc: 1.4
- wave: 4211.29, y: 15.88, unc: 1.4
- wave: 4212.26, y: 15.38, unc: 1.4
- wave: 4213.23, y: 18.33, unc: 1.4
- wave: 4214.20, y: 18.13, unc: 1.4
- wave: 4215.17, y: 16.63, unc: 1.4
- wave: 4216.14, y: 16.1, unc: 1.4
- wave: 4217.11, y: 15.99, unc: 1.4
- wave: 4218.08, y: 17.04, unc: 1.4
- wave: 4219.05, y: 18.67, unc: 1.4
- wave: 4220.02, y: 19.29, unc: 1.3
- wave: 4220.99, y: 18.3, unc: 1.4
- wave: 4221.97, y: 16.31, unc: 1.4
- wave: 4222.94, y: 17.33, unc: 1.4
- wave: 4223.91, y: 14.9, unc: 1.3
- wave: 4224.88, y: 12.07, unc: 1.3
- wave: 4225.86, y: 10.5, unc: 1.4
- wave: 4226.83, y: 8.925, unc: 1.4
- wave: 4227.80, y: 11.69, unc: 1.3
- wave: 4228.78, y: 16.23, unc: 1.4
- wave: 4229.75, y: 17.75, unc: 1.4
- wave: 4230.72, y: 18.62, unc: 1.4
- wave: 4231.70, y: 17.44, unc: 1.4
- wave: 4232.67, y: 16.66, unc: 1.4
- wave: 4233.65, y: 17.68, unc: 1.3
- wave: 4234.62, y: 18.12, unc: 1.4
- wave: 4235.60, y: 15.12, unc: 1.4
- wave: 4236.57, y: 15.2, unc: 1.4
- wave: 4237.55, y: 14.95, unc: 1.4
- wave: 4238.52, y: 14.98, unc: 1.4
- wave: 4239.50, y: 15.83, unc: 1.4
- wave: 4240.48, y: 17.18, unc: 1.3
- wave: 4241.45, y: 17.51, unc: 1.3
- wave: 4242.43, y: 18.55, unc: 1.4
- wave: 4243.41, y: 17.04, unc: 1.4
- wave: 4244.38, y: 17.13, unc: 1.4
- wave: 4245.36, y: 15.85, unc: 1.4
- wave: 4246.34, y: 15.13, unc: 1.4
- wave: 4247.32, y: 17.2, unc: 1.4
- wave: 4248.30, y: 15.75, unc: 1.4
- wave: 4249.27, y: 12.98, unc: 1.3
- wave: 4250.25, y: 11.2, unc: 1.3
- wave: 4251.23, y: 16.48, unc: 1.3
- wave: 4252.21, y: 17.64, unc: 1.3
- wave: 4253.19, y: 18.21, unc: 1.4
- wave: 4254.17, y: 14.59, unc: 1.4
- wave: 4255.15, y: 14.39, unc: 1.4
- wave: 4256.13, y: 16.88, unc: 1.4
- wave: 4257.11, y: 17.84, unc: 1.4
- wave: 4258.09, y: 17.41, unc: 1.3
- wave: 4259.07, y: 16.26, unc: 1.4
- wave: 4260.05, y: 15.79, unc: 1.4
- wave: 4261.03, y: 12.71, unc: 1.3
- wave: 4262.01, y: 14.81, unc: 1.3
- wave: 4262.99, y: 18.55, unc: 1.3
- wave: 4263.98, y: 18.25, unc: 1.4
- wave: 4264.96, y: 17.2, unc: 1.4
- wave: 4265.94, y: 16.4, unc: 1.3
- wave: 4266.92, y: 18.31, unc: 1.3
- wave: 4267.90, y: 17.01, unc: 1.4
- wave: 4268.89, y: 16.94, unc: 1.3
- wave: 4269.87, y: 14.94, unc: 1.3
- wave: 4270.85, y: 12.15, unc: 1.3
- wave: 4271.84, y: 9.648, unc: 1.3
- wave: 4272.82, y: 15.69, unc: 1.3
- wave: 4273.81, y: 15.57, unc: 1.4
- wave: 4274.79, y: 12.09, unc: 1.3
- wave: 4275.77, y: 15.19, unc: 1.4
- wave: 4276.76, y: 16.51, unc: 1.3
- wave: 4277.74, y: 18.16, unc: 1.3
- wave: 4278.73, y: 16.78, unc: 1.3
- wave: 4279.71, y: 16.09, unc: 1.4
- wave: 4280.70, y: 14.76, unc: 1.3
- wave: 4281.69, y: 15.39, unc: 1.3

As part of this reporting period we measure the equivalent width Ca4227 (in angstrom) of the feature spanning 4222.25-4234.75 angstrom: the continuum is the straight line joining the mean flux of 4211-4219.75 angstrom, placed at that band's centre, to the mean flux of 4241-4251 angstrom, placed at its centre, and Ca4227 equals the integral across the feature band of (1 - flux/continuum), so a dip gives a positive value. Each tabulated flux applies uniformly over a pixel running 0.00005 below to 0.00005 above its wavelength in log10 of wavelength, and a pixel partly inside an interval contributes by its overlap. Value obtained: 1.0 angstrom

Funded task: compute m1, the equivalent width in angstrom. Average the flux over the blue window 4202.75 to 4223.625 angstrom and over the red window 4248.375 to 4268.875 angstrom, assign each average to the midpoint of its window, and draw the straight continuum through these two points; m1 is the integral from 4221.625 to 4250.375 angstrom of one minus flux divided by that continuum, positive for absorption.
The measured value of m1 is 1.71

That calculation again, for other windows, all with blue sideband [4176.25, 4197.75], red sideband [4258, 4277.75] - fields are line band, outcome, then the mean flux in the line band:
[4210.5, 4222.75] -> -0.6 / 17.2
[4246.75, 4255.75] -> 0.3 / 15.4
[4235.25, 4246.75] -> -0.2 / 16.2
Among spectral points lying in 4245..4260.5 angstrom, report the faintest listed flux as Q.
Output 11.2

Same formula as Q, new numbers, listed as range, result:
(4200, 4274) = 8.925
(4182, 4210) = 13.42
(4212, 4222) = 15.38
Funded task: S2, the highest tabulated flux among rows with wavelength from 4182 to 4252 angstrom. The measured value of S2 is 19.75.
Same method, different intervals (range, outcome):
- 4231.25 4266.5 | 18.55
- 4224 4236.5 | 18.62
